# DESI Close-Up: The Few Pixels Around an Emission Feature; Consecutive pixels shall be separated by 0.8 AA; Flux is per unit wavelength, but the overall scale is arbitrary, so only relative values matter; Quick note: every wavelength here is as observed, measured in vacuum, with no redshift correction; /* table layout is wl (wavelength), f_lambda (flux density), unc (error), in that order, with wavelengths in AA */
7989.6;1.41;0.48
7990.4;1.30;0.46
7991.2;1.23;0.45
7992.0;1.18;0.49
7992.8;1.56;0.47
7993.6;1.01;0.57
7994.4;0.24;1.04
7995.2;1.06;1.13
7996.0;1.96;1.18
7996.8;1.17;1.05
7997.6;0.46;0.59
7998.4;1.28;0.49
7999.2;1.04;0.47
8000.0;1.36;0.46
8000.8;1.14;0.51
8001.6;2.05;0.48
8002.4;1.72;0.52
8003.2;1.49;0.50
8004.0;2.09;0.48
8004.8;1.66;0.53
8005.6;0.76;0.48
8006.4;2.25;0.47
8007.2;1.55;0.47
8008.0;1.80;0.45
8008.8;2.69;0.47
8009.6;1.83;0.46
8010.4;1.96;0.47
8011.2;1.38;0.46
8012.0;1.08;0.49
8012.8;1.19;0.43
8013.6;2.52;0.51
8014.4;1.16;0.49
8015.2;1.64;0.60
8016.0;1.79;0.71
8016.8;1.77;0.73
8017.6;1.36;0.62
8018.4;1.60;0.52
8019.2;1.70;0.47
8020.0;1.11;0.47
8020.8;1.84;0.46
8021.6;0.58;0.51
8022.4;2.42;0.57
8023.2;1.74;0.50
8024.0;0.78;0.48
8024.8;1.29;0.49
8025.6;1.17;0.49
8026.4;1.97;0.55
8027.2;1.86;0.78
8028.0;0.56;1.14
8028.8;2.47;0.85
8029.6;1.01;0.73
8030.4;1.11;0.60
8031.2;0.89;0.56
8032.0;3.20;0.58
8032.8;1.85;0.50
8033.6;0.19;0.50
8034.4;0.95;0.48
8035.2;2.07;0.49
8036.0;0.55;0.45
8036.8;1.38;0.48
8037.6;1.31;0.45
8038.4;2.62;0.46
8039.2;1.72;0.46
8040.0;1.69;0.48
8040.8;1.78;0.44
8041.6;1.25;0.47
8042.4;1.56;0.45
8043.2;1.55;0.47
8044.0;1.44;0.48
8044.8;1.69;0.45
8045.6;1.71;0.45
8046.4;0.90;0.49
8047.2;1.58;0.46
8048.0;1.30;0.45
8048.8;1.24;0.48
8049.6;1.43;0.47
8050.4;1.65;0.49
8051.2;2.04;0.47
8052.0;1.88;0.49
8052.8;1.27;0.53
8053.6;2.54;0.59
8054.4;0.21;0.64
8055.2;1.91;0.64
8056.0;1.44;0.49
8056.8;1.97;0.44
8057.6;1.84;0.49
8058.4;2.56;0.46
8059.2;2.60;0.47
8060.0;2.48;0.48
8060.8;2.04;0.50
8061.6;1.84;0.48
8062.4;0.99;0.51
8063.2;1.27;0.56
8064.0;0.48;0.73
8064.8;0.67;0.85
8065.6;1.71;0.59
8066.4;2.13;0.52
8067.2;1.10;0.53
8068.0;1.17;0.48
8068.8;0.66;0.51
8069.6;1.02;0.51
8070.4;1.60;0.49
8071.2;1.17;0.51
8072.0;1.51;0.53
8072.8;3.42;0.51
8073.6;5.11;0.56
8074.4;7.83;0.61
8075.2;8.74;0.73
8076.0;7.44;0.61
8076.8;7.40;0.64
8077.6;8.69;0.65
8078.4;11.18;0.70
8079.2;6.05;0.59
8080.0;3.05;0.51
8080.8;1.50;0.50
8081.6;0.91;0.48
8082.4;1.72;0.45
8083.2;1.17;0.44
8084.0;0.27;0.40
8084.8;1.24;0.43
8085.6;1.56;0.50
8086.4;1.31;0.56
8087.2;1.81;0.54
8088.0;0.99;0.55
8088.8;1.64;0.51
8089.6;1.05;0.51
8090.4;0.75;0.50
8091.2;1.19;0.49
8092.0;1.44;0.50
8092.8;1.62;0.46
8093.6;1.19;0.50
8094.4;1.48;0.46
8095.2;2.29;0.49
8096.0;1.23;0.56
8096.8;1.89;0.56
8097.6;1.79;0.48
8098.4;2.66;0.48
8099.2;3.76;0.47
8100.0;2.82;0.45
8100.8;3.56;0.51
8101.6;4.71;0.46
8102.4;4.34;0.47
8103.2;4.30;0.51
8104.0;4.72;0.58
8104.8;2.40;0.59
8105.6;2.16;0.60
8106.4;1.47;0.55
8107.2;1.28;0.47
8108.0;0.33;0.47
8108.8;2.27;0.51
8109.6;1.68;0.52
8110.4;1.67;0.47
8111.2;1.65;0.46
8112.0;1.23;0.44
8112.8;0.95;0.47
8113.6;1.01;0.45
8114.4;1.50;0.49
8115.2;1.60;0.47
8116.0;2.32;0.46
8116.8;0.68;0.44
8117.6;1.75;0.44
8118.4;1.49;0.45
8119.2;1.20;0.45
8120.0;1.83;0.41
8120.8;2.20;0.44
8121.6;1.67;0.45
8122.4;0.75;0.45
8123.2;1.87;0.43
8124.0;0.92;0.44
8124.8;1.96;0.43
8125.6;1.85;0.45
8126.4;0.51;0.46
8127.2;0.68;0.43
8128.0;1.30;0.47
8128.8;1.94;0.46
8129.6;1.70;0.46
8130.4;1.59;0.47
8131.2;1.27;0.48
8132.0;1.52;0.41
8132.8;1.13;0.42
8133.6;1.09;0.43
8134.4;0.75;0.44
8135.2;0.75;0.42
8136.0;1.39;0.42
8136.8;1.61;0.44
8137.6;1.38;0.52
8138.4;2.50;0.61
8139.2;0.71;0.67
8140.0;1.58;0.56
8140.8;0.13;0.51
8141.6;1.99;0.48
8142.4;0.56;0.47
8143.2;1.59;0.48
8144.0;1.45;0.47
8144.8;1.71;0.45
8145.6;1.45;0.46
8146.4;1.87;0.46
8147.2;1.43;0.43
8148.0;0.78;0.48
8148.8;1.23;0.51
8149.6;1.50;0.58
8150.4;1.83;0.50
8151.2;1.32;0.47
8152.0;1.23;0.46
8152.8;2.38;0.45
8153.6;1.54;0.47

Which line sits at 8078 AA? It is H-alpha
